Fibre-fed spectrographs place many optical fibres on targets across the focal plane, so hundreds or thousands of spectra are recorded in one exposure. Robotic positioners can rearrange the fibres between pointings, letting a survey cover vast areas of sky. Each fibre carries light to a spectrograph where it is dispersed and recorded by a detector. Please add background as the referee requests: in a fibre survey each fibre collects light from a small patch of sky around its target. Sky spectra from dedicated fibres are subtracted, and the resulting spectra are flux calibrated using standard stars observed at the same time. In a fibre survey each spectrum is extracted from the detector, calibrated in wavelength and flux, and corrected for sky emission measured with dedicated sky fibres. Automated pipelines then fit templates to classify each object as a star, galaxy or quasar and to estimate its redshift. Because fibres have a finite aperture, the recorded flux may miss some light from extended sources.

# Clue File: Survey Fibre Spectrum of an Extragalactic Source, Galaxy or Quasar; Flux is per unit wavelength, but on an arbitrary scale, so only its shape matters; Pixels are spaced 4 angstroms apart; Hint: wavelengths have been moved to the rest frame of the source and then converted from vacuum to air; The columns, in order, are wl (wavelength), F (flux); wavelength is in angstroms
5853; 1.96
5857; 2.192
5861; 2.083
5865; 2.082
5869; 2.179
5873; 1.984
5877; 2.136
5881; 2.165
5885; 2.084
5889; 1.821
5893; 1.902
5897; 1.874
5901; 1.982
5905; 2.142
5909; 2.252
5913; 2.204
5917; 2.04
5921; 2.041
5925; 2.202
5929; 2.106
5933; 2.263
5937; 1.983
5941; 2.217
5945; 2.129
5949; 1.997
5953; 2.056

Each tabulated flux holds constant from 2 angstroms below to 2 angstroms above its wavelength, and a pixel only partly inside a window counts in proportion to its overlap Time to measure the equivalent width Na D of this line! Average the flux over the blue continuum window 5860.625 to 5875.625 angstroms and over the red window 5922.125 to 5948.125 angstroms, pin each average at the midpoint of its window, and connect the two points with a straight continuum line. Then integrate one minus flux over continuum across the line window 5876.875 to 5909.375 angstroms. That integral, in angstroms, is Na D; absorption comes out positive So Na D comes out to 1.25 angstroms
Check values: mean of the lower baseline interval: 2.08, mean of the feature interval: 2.02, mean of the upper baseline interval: 2.14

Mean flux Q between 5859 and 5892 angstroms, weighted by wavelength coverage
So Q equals 2.06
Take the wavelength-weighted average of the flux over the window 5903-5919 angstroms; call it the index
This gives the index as 2.16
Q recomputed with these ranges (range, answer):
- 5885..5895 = 1.91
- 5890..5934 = 2.08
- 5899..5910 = 2.11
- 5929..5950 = 2.12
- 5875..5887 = 2.13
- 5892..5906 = 1.97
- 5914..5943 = 2.12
